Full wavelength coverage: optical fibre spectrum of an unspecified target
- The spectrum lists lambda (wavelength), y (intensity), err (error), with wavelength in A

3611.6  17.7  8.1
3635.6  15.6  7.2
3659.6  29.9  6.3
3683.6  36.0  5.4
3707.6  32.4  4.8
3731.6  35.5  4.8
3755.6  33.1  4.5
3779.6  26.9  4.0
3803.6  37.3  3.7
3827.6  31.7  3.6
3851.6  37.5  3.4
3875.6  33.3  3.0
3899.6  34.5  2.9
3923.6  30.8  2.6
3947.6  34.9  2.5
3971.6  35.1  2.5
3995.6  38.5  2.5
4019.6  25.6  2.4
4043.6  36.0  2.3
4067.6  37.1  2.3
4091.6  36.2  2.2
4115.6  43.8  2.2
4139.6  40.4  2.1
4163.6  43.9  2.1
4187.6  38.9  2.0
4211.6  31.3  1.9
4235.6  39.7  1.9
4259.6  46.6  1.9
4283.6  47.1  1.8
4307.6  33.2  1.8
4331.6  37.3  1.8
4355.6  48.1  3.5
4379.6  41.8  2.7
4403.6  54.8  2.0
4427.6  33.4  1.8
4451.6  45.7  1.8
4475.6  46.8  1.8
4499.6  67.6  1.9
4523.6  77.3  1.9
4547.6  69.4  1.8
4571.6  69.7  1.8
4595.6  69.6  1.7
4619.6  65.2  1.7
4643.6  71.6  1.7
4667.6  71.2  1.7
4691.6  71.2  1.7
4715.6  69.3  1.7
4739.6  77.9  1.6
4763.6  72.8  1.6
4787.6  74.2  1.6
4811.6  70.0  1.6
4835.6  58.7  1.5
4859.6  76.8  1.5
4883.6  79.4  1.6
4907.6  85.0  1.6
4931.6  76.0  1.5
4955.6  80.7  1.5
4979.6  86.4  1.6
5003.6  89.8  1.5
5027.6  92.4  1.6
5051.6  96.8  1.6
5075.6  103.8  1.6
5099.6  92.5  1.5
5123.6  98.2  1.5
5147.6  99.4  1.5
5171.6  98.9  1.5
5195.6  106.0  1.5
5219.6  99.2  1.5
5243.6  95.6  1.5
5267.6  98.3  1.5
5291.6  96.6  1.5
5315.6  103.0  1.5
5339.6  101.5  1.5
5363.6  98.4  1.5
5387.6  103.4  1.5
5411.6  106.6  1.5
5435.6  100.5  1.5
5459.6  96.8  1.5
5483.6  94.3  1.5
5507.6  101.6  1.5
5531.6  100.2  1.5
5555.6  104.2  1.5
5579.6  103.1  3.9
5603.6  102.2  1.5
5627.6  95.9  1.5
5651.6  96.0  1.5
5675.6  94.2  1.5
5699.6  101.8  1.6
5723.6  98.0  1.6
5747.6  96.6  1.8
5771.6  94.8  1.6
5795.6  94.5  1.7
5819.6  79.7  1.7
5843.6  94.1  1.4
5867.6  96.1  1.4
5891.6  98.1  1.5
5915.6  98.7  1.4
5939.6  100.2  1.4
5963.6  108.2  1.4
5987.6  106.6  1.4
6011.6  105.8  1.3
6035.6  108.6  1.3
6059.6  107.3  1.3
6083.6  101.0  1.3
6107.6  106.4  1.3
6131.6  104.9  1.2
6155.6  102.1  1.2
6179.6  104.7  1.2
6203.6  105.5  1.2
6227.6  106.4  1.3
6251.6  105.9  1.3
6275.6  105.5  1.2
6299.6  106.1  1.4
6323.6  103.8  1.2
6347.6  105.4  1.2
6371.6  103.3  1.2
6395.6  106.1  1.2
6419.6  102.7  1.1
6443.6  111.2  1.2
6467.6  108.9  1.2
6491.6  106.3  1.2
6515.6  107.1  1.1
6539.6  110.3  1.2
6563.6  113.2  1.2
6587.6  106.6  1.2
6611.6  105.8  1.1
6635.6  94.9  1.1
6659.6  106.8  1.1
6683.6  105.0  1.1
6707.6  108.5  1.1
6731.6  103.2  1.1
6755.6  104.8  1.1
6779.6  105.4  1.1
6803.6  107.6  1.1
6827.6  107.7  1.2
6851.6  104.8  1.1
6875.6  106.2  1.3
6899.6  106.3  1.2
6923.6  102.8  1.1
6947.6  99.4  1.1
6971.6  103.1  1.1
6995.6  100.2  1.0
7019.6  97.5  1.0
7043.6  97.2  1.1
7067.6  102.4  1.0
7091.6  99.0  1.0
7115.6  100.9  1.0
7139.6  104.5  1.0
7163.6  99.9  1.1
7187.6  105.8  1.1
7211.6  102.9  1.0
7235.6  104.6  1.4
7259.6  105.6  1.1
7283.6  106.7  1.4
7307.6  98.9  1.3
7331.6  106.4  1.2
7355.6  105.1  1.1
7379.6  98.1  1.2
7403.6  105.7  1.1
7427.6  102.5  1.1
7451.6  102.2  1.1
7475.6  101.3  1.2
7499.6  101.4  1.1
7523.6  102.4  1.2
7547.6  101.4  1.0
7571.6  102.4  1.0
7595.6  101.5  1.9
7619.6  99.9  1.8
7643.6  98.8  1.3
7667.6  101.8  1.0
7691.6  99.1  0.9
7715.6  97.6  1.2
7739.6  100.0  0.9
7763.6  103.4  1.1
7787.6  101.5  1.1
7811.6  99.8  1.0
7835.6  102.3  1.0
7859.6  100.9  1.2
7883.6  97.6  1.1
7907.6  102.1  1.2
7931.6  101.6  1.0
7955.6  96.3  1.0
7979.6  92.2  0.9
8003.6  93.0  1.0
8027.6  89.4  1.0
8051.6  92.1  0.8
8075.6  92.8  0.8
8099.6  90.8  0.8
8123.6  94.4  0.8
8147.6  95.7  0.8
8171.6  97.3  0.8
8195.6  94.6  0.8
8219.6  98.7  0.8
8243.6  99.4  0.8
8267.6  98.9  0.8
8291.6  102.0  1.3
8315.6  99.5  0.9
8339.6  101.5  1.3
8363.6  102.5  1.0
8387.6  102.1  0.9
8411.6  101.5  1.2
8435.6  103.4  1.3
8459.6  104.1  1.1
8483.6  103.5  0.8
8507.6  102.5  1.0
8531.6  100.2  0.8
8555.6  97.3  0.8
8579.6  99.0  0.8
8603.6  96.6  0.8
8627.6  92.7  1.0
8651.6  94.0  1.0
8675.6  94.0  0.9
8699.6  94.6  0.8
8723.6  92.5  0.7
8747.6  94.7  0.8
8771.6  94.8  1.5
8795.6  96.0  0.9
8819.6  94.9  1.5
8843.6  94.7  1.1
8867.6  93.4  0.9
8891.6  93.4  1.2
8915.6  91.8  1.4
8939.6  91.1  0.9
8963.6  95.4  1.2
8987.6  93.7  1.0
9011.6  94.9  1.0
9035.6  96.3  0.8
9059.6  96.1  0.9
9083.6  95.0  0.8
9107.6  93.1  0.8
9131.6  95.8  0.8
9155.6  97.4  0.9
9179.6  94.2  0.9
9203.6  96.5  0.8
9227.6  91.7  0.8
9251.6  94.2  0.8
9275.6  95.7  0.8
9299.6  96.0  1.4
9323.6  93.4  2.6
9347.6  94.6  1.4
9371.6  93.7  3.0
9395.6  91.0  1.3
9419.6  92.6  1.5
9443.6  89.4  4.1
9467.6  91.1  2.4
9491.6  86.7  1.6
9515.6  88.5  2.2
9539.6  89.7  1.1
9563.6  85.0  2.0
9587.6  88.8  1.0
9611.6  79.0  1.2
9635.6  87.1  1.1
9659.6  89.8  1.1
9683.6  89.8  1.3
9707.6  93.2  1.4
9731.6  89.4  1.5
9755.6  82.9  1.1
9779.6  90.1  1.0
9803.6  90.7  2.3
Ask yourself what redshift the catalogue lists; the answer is 0.125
